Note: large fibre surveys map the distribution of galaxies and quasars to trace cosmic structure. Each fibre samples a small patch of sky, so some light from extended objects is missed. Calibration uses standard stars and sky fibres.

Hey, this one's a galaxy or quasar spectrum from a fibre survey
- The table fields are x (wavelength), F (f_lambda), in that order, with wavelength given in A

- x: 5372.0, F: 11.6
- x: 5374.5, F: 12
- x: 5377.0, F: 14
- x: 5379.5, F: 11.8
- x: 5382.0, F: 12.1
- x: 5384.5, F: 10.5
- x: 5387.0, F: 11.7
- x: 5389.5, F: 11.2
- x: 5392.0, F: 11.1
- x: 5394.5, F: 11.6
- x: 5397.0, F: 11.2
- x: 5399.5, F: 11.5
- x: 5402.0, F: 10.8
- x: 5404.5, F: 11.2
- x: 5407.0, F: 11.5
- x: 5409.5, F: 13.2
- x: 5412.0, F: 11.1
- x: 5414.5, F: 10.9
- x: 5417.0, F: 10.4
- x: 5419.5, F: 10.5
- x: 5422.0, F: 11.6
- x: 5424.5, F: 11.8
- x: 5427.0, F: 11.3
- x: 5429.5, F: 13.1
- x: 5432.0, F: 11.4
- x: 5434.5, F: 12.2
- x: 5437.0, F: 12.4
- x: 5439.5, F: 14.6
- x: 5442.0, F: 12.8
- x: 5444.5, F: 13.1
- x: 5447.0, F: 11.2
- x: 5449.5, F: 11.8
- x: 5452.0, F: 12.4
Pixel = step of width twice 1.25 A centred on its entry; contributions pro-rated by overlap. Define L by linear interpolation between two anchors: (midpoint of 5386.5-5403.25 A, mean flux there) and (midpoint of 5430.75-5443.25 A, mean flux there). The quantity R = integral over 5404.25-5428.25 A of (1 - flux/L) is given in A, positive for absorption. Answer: 1.3 A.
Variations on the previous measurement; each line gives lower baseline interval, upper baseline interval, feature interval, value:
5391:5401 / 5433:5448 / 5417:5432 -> 0.9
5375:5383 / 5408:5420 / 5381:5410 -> 1.3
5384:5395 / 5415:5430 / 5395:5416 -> -0.2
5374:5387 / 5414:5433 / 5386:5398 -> 0.5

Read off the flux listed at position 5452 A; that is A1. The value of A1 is 12.4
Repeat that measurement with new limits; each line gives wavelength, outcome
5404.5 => 11.2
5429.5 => 13.1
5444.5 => 13.1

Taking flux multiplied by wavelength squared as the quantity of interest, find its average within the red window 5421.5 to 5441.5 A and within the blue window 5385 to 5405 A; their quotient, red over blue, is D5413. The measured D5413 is 1.11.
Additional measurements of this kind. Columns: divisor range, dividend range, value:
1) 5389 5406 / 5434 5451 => 1.14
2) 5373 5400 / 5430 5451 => 1.09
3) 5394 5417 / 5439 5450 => 1.13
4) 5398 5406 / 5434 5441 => 1.19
